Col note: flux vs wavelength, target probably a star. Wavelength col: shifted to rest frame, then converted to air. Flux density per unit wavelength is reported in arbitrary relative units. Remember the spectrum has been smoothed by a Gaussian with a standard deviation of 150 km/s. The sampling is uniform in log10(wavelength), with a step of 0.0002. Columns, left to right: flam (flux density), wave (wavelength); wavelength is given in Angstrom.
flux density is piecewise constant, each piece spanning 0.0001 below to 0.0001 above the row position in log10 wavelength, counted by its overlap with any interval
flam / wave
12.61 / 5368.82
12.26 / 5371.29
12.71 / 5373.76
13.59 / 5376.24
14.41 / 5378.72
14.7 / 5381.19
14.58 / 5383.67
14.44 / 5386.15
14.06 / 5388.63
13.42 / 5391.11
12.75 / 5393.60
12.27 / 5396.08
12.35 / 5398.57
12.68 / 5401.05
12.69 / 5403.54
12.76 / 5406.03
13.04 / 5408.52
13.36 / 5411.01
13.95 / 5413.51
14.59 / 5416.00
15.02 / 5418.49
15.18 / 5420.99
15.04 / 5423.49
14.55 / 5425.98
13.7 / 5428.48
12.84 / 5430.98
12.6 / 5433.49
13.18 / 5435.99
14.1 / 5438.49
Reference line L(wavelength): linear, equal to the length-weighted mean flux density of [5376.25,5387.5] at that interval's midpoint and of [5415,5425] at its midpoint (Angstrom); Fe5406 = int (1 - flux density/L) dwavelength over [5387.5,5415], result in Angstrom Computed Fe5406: 3.1 Angstrom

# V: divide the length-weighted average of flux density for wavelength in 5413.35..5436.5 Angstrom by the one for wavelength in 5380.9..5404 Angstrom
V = 1.1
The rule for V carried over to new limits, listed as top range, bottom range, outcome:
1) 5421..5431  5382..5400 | 1.07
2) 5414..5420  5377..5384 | 1.02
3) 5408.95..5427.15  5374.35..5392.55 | 1.03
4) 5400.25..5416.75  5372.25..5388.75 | 0.94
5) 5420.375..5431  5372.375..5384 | 1.03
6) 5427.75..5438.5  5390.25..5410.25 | 1.03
